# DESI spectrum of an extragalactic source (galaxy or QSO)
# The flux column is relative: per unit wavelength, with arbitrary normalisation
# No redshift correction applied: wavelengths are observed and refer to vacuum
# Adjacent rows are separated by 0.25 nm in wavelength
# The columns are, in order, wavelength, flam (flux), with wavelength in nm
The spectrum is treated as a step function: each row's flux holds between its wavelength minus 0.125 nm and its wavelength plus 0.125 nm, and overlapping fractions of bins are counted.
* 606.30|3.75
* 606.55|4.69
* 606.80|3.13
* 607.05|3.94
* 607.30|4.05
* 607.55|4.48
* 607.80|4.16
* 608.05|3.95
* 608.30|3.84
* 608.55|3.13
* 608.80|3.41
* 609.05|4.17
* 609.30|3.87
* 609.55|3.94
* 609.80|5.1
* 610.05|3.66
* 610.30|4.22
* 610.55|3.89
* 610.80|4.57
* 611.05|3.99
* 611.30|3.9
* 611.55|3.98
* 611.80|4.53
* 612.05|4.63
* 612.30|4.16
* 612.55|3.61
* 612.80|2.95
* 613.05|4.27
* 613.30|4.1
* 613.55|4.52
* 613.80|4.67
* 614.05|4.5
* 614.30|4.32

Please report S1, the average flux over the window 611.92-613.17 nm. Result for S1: 3.93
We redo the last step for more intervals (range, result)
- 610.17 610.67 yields 4.05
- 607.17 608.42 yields 4.1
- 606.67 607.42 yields 3.71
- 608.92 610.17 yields 4.15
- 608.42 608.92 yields 3.27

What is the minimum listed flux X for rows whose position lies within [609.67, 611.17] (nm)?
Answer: 3.66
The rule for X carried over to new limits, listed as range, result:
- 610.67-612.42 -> 3.9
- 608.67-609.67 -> 3.41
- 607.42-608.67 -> 3.13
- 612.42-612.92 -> 2.95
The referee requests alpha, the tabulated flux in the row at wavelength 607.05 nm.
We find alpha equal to 3.94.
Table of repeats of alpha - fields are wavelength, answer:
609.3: 3.87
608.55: 3.13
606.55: 4.69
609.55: 3.94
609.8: 5.1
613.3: 4.1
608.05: 3.95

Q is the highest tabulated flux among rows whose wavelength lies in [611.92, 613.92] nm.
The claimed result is 4.67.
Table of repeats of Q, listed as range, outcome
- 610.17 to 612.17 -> 4.63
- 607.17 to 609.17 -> 4.48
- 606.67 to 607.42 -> 4.05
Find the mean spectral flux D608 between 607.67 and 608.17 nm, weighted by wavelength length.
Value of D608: 4.06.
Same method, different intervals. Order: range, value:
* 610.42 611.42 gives 4.09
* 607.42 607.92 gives 4.32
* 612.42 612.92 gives 3.29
